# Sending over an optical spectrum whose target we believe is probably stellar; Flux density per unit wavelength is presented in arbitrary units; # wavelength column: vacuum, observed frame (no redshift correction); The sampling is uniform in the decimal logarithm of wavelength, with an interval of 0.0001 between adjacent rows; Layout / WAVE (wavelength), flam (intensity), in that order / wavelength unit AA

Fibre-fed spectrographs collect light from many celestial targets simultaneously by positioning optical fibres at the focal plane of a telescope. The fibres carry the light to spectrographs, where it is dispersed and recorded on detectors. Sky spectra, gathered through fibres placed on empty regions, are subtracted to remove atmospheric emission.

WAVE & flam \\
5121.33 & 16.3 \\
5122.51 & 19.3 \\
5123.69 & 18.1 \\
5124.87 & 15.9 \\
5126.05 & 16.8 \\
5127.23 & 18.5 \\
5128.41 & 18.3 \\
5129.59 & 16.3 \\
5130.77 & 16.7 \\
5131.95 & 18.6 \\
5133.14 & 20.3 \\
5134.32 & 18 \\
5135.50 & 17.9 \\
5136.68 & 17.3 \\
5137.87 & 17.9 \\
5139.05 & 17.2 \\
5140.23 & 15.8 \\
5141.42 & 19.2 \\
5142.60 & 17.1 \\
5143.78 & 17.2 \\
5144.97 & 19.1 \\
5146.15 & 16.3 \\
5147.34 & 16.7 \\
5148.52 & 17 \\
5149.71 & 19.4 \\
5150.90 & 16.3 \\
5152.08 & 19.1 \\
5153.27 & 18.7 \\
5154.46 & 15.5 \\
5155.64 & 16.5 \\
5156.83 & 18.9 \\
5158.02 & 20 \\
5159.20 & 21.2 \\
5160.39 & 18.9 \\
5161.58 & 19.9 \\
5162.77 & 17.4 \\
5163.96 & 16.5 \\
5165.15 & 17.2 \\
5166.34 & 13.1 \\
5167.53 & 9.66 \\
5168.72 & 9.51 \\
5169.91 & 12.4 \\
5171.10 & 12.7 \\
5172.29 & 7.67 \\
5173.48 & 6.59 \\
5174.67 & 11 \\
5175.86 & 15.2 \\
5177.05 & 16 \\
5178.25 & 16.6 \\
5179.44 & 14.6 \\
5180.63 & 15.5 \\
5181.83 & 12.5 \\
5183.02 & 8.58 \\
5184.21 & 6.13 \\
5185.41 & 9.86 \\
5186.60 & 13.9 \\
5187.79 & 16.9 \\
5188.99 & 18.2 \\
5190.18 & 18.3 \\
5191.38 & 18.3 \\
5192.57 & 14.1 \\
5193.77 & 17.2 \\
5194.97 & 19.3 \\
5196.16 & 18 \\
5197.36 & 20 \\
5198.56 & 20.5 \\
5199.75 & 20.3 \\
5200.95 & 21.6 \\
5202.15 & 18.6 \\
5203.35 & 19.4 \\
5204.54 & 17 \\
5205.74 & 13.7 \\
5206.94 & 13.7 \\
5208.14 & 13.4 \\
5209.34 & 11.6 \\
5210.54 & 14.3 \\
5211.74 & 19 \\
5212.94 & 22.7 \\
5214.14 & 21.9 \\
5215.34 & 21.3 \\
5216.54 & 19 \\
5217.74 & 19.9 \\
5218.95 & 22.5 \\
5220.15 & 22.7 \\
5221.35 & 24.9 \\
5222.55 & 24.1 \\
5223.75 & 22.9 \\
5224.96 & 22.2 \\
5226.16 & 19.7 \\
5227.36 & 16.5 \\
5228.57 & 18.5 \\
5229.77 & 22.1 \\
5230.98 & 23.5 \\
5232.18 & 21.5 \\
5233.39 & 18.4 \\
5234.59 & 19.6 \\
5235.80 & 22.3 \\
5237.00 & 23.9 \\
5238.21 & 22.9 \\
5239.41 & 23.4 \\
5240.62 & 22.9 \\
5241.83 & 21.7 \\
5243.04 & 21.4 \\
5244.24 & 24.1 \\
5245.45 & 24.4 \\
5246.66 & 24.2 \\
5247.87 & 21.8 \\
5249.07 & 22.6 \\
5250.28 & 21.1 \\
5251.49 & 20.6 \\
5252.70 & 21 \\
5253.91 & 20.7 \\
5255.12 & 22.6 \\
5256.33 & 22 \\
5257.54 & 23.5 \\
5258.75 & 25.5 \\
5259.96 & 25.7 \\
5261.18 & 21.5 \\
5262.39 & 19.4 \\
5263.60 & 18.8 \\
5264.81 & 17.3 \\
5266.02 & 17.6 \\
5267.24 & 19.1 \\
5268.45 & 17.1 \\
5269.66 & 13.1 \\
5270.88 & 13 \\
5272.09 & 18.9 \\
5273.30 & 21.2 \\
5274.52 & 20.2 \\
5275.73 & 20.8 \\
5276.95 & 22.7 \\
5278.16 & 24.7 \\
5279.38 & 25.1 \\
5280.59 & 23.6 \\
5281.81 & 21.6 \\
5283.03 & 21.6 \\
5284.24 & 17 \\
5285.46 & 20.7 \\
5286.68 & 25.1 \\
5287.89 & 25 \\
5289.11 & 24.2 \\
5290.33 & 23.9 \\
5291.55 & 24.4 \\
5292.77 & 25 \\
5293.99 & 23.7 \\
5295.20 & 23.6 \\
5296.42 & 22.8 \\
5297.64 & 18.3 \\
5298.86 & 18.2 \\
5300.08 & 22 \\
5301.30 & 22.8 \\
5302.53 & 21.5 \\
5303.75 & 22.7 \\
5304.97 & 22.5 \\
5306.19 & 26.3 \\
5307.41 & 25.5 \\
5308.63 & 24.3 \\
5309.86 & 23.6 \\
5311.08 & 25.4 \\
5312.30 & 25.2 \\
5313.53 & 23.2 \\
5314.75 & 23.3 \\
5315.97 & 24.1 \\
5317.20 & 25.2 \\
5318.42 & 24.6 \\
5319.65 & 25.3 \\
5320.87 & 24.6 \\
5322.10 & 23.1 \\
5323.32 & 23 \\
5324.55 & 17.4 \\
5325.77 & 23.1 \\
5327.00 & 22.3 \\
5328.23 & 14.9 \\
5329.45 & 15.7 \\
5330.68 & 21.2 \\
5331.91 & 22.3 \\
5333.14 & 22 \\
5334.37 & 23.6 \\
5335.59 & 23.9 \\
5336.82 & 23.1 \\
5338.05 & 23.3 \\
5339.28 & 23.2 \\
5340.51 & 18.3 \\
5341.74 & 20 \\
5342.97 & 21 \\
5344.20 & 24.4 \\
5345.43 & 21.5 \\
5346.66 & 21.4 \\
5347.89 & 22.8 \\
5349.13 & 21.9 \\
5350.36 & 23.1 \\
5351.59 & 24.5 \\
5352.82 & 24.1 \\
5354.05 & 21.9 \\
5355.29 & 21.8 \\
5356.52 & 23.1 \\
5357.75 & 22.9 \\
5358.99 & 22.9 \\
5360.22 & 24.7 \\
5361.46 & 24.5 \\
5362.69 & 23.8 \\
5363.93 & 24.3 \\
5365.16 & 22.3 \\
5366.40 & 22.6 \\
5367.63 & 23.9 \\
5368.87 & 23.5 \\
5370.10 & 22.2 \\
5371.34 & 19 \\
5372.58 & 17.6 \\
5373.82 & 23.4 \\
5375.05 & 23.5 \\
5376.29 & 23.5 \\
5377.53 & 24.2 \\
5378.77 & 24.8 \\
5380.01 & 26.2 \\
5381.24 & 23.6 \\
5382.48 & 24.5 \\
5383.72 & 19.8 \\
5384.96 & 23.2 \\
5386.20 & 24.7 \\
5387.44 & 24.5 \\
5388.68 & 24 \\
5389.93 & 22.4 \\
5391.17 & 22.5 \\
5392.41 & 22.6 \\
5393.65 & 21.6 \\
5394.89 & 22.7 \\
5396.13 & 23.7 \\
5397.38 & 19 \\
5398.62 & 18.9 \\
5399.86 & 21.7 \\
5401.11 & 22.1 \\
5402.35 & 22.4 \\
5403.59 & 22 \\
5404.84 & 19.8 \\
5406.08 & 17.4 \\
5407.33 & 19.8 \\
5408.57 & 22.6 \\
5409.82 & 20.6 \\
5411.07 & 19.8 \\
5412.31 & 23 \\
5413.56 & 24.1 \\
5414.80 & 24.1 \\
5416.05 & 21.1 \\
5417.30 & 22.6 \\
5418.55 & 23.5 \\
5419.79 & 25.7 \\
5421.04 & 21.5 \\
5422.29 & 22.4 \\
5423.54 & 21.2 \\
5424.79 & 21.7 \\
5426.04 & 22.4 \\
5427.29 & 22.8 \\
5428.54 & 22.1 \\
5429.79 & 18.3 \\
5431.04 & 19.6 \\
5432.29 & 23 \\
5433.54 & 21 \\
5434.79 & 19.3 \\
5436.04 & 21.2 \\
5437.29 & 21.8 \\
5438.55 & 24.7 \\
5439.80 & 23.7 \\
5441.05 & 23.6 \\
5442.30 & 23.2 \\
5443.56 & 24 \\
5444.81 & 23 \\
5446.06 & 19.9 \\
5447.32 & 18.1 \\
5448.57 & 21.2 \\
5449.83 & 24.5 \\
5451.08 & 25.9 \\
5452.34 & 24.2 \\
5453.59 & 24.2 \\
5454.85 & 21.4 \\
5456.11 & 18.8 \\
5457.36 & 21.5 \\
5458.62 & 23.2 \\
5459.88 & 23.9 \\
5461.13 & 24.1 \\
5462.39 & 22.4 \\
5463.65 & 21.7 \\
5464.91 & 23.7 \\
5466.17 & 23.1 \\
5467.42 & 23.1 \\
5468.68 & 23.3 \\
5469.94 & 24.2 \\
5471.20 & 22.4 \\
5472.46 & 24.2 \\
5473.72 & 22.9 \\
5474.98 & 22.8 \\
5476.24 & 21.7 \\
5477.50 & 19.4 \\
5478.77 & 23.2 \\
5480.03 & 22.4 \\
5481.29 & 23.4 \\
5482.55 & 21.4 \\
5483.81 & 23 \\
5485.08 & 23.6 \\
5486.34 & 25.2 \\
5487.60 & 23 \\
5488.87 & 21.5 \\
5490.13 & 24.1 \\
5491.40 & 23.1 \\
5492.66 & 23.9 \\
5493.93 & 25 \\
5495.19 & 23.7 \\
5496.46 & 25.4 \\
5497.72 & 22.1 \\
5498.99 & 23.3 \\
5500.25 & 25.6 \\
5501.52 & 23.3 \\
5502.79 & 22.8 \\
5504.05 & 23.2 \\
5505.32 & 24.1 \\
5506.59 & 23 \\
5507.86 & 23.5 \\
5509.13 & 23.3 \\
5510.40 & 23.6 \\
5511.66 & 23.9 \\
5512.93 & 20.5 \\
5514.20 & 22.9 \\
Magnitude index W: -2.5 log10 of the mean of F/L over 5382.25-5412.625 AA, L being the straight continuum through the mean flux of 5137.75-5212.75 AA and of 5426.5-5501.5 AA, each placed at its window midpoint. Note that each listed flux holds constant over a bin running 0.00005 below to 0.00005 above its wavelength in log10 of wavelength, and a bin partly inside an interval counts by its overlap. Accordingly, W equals -0.031 mag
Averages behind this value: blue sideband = 16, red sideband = 22.7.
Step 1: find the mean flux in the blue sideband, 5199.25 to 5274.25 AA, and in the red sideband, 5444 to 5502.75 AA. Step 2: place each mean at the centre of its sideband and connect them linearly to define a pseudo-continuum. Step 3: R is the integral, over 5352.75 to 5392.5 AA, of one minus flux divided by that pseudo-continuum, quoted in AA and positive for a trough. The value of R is -2.3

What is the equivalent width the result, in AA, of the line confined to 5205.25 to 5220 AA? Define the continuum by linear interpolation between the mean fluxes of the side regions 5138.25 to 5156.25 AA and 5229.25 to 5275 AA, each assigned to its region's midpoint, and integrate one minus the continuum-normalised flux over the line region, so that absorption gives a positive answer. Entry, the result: 1.33 AA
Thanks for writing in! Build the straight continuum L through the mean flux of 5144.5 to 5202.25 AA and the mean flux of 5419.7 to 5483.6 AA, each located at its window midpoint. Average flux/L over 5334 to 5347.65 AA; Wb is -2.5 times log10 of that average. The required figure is -0.12 mag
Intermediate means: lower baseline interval 15.8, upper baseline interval 22.4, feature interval 22.2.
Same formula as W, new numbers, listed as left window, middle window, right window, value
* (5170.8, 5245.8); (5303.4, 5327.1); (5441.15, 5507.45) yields -0.18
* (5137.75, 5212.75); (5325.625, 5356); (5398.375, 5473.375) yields -0.10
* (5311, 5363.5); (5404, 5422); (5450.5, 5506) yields 0.05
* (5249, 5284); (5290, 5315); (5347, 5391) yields -0.08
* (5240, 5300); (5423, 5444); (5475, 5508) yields 0.04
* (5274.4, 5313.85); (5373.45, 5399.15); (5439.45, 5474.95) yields -0.01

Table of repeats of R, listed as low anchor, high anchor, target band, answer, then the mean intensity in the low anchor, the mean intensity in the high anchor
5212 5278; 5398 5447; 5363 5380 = -0.9 AA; 21.2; 21.8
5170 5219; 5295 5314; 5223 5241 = -3.0 AA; 15.9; 23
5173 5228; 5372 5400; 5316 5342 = -1.2 AA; 17.2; 22.7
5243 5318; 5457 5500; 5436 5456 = 0.2 AA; 22.1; 23.1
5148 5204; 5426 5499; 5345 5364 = -2.8 AA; 15.8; 22.7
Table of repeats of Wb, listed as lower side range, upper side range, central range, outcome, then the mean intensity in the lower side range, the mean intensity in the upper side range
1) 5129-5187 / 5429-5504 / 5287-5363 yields -0.171 mag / 15.6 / 22.7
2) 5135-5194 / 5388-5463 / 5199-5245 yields -0.190 mag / 15.6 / 22.1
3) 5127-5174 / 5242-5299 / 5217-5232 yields -0.104 mag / 16.6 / 21.5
